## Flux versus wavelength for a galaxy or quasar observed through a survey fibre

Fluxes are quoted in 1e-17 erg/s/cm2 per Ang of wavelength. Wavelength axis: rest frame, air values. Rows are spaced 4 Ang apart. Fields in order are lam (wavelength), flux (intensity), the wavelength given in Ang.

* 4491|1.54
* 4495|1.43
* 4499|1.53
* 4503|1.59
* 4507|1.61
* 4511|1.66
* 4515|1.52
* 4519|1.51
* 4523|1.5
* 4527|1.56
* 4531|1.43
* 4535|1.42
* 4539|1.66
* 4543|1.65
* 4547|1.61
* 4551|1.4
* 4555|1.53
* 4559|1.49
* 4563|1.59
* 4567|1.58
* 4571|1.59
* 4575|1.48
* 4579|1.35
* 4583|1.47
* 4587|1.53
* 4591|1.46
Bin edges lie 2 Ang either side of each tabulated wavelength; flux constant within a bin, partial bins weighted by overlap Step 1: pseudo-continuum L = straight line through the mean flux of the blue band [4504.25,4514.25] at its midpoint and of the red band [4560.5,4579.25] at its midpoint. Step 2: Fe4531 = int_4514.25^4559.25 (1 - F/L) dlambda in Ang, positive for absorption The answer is 1.5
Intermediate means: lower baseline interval 1.62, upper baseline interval 1.53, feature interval 1.52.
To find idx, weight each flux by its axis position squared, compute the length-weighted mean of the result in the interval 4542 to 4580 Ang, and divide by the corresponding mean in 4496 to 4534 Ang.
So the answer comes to 1.01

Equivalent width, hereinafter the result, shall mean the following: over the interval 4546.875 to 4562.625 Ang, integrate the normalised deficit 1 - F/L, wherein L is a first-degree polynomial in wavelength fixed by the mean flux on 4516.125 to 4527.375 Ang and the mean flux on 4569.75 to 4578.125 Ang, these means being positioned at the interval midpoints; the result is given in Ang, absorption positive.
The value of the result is 0.06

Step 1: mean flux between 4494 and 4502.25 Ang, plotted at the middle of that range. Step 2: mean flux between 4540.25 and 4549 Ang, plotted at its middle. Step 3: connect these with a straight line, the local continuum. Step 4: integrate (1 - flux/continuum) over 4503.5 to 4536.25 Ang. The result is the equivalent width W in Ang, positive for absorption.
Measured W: 0.6 Ang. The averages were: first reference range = 1.5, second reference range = 1.63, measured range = 1.53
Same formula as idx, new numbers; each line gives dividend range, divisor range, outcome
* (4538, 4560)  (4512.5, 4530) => 1.03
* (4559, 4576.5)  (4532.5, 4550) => 1.00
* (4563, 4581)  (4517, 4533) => 1.03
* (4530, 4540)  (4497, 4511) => 0.95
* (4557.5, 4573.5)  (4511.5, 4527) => 1.04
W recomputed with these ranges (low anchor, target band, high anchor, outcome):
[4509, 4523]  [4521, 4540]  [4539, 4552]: 0.75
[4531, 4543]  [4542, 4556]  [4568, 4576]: 0.01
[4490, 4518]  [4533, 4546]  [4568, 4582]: -0.54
